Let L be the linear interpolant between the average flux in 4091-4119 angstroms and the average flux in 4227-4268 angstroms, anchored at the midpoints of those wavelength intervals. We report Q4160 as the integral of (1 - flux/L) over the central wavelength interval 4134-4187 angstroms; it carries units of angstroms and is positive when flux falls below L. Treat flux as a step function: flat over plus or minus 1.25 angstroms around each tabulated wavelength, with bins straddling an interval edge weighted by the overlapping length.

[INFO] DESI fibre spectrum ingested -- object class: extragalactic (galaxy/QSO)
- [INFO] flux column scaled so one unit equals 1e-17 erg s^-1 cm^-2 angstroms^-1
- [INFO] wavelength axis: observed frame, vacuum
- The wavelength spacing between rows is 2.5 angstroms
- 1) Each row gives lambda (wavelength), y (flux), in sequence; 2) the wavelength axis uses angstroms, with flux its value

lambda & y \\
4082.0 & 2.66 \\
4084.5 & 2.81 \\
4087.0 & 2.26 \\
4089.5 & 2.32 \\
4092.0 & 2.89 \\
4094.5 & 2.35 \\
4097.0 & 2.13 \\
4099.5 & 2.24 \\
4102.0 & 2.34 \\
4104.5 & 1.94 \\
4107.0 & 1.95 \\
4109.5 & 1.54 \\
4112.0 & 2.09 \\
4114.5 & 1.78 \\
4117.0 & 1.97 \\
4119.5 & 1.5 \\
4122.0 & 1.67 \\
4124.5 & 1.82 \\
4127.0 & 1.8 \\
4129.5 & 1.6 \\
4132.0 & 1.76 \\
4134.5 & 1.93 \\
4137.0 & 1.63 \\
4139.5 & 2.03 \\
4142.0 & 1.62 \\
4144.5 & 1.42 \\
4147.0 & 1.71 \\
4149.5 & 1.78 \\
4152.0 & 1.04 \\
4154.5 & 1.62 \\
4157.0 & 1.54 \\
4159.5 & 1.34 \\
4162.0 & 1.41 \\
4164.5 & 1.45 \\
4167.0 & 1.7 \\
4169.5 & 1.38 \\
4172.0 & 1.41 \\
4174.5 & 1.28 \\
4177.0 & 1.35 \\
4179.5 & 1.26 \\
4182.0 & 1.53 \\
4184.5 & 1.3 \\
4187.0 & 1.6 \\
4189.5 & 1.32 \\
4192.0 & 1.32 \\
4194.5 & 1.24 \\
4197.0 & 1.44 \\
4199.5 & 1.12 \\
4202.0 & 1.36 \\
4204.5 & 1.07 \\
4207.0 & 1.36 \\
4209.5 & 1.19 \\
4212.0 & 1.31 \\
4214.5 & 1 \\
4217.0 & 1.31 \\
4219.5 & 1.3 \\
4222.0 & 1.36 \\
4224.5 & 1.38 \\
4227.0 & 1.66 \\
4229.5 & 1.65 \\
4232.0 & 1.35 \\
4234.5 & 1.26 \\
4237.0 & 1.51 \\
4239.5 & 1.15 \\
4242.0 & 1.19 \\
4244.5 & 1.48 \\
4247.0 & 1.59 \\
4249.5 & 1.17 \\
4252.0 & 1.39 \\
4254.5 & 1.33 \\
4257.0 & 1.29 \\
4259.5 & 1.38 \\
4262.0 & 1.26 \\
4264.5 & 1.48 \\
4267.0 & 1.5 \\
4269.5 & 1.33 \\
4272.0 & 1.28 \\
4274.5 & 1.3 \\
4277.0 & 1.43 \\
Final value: 9.0 angstroms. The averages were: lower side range 2.09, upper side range 1.38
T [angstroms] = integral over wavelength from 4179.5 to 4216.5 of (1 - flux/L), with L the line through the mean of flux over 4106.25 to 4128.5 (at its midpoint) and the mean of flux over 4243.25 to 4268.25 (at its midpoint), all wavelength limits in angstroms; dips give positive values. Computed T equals 6.2 angstroms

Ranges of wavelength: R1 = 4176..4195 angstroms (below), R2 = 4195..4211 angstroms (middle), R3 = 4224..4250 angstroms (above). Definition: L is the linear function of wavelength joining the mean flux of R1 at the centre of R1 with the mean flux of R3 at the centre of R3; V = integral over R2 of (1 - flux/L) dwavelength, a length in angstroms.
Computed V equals 1.5 angstroms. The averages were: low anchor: 1.37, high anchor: 1.41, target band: 1.26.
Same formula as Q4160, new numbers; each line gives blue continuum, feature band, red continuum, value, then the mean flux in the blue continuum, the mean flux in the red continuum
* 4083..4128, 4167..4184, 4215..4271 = 3.3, 2.08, 1.37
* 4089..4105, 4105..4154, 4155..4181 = 4.9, 2.33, 1.42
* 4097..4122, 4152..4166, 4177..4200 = 1.2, 1.93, 1.36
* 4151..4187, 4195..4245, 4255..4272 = 2.4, 1.41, 1.36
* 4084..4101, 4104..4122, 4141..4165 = 2.5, 2.41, 1.49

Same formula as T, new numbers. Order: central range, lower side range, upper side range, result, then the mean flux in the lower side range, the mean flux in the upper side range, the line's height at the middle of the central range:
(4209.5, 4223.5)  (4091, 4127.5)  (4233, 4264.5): 2.24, 2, 1.34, 1.49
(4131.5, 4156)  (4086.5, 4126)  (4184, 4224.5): 1.52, 2.04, 1.29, 1.76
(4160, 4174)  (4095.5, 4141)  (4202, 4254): 1.56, 1.87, 1.33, 1.63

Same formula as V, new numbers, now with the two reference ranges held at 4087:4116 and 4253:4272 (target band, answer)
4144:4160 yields 3.3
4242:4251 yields 0.4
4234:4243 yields 1.2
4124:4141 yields 1.7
